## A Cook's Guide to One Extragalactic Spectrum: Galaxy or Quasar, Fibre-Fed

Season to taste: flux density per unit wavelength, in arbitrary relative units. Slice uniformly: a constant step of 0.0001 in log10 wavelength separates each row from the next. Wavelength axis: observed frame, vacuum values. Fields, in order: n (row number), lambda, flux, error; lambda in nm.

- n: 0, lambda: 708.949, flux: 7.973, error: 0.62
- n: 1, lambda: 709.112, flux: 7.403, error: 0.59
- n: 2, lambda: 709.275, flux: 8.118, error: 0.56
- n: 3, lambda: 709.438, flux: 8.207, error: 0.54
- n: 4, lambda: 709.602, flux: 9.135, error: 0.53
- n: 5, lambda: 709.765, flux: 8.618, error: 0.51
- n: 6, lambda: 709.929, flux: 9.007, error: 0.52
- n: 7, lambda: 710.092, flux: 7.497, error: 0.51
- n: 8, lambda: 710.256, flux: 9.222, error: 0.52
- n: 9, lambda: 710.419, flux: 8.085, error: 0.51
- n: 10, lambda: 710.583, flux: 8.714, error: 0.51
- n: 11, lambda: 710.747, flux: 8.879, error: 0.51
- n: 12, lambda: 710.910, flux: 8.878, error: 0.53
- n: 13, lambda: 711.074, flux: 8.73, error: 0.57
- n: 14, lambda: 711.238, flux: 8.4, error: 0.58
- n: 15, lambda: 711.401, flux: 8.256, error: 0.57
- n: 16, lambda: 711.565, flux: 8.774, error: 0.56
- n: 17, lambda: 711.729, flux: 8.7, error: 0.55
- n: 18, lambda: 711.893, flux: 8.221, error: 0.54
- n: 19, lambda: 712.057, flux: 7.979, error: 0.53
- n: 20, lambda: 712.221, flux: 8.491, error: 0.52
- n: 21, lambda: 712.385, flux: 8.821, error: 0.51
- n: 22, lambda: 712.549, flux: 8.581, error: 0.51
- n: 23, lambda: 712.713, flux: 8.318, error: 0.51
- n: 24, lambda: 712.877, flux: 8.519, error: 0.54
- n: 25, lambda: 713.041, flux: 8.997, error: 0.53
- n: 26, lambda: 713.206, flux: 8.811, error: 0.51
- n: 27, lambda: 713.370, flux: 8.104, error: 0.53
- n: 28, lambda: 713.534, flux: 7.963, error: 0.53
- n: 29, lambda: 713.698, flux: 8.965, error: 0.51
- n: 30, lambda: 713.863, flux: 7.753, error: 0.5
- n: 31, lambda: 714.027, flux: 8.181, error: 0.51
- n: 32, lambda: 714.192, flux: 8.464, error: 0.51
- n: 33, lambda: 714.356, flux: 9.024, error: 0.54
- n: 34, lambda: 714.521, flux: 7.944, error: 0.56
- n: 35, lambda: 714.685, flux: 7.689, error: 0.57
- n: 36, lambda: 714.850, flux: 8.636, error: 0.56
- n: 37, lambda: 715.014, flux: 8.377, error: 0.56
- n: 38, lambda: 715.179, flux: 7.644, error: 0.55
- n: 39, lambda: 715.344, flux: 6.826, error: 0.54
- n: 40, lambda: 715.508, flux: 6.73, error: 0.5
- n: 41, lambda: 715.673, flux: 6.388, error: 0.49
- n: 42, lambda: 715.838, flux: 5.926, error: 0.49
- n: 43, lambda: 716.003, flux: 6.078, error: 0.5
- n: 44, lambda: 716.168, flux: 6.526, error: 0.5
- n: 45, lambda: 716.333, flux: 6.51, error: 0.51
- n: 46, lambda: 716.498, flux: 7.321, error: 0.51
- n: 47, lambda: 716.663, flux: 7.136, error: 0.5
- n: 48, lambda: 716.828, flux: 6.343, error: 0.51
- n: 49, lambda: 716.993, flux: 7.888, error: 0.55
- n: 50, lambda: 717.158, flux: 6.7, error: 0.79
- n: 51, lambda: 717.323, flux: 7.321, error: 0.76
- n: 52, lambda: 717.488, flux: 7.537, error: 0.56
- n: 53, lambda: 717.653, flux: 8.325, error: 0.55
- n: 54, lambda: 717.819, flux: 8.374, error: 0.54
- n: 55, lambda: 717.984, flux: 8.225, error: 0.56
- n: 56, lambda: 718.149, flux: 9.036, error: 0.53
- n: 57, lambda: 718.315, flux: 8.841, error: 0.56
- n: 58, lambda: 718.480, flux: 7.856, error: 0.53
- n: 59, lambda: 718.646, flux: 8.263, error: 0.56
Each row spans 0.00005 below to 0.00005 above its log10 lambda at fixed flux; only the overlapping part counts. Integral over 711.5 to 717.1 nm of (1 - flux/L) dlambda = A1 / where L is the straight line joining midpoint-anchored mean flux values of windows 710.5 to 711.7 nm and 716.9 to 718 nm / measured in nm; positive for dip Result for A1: 0.25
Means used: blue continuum 8.66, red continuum 7.73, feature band 7.83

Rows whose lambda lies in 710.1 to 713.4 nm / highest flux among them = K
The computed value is 9.222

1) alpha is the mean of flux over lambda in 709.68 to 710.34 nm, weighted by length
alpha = 8.59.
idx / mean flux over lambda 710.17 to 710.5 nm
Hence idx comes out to 8.64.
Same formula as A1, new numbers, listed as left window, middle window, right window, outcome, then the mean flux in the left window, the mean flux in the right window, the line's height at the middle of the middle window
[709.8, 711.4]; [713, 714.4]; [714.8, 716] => -0.15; 8.59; 7.1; 7.63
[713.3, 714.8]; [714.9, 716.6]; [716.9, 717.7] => 0.21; 8.24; 7.51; 7.86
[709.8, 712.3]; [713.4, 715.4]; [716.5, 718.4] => 0.00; 8.52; 7.78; 8.13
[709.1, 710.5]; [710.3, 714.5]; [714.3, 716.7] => -0.34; 8.42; 7.23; 7.88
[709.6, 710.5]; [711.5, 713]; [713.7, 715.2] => -0.02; 8.55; 8.25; 8.4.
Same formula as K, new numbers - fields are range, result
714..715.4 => 9.024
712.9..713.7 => 8.997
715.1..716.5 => 7.644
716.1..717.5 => 7.888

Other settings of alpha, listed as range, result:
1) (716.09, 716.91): 6.77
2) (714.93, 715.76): 7.19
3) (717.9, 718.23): 8.64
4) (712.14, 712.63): 8.63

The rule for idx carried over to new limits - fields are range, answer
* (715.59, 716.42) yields 6.29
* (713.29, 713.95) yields 8.2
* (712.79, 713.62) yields 8.48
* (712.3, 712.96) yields 8.57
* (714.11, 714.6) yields 8.48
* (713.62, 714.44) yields 8.47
